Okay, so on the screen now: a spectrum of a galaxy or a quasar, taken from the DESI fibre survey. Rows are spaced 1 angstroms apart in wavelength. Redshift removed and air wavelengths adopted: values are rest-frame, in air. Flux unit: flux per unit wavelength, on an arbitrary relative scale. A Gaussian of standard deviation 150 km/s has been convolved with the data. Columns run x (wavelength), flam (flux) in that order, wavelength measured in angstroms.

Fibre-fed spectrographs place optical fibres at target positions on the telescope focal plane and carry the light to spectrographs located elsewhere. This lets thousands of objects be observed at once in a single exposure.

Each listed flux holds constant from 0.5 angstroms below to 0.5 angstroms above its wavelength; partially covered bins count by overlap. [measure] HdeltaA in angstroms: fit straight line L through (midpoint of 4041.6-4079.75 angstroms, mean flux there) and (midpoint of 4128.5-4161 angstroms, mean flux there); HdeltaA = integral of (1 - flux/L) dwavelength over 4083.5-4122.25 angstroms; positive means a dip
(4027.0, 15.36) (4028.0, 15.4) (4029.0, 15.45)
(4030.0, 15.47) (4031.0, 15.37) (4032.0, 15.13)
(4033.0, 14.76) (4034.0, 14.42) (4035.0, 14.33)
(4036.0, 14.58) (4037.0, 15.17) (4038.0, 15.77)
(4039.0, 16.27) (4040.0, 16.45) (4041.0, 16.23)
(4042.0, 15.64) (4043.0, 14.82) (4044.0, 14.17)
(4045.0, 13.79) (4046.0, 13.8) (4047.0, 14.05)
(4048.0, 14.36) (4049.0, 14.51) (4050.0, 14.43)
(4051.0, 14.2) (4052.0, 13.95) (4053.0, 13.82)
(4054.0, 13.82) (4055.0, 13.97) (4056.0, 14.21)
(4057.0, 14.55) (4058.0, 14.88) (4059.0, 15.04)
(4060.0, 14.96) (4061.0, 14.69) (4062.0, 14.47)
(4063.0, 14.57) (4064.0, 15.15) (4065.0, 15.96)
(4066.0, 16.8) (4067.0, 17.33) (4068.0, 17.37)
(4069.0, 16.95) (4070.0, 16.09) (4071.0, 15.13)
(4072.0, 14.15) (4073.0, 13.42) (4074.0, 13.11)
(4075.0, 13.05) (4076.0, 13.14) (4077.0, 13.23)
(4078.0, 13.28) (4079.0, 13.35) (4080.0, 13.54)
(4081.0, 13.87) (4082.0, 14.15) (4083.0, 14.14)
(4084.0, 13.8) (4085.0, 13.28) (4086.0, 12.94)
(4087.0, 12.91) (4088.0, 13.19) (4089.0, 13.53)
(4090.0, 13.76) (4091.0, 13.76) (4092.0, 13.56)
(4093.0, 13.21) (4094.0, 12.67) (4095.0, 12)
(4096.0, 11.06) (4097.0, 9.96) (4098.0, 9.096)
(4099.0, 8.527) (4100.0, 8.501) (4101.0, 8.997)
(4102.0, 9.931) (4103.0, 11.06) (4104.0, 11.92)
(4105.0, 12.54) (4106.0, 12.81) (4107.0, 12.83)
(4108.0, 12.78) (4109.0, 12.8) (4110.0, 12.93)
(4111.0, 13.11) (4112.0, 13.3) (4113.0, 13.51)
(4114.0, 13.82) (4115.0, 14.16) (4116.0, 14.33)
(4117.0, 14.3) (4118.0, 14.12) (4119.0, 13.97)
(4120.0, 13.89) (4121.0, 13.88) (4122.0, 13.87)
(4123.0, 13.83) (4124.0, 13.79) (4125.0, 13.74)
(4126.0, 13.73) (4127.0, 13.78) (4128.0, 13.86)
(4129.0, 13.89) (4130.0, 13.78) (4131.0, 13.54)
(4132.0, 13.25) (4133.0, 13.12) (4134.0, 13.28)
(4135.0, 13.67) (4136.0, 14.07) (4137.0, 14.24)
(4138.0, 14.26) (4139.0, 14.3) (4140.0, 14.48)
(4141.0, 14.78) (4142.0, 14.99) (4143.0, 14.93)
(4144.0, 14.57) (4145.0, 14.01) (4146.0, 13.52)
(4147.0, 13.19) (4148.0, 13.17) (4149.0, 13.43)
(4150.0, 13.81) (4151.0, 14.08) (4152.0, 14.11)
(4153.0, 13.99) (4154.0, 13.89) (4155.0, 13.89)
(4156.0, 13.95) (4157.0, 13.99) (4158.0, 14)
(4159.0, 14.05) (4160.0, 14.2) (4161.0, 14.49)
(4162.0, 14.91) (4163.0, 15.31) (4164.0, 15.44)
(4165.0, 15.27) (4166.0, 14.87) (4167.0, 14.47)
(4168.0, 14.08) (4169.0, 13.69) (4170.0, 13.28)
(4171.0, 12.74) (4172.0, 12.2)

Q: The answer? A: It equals 4.6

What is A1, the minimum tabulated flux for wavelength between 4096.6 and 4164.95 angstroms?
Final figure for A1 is 8.501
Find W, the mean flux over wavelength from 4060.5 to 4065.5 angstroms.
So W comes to 15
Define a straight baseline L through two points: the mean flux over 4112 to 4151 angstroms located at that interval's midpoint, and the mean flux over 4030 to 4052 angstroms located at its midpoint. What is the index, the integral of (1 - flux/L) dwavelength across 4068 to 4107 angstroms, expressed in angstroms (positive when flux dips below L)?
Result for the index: 4.3 angstroms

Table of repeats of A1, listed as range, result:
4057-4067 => 14.47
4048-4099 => 8.527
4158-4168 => 14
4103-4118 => 11.06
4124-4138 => 13.12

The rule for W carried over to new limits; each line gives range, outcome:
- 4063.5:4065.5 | 15.6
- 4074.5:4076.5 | 13.1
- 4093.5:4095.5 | 12.3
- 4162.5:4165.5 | 15.3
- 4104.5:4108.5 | 12.7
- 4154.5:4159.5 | 14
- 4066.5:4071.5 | 16.6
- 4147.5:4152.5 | 13.7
